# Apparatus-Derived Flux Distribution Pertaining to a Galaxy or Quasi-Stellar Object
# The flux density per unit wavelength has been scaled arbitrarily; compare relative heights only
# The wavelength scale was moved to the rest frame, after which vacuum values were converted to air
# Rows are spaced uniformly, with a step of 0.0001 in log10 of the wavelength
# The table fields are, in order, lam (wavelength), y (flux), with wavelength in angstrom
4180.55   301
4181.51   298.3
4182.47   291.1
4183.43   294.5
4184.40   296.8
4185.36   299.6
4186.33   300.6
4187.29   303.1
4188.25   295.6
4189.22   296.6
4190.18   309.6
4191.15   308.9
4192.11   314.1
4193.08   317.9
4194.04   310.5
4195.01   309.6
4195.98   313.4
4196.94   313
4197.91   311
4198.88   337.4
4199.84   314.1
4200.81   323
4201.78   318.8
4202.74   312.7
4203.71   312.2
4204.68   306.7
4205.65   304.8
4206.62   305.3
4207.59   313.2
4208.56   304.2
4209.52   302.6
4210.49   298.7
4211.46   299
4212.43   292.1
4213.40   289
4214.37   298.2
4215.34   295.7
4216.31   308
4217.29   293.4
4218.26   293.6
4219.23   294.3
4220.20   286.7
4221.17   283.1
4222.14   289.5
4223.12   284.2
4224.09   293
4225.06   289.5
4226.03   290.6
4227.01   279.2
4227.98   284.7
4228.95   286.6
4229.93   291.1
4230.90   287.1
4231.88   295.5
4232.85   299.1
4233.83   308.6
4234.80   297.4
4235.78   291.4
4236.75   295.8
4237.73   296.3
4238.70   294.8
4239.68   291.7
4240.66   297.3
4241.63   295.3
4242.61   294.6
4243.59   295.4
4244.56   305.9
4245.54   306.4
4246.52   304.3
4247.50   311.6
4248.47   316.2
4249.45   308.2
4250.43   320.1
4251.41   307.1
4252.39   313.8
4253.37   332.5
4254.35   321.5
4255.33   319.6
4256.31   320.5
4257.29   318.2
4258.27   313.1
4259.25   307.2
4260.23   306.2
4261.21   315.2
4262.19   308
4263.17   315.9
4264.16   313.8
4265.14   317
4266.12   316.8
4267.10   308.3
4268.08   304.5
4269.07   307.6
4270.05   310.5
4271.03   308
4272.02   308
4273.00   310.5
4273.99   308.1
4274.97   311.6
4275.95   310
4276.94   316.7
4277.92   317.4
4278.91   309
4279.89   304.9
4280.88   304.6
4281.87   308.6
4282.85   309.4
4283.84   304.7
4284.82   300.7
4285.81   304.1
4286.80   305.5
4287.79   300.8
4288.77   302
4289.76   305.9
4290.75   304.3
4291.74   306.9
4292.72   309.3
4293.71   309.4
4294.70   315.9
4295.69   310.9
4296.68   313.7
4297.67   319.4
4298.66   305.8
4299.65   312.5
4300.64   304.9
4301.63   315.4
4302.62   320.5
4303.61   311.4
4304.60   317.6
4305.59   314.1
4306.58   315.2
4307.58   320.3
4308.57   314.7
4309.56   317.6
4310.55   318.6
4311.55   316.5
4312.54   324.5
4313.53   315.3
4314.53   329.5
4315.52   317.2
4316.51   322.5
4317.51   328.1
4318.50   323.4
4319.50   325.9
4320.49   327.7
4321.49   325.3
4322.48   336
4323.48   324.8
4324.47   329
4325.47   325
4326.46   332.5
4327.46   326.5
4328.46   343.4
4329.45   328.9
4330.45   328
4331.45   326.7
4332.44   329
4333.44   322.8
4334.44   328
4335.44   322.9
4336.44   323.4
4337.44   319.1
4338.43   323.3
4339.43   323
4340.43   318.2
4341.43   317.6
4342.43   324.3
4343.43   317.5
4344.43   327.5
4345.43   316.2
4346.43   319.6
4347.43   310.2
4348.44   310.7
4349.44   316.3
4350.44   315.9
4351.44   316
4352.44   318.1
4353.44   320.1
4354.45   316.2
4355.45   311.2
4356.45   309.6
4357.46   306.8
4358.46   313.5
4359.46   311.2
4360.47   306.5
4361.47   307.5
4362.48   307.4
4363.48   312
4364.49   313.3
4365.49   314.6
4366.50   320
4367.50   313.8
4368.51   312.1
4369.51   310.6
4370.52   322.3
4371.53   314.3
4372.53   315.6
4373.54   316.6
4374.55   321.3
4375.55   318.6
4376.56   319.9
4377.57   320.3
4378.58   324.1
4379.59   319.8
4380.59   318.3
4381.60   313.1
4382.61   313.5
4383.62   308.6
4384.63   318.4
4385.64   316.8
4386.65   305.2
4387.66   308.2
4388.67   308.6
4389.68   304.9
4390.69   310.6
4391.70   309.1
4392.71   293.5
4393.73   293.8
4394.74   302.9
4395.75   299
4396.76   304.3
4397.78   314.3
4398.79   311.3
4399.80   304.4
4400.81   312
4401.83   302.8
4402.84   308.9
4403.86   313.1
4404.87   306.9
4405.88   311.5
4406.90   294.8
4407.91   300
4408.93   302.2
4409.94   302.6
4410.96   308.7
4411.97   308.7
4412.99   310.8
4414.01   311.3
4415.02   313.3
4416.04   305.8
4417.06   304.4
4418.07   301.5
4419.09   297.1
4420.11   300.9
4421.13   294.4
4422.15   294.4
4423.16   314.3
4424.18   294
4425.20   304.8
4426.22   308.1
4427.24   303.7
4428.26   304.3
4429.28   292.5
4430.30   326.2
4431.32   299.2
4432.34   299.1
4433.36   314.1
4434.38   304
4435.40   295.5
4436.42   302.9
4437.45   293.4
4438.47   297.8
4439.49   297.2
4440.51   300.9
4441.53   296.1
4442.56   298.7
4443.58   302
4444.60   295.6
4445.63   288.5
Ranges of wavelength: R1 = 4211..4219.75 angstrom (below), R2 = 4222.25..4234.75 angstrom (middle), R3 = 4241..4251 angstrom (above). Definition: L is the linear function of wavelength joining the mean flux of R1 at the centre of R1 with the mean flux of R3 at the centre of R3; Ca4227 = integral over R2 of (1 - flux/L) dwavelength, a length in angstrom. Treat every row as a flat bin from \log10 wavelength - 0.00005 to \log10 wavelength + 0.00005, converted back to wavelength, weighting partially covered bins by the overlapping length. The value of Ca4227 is 0.4 angstrom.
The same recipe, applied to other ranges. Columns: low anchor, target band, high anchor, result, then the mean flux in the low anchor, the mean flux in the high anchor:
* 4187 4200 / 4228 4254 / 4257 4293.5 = 0.7 angstrom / 311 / 309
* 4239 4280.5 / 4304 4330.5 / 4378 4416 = -1.2 angstrom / 310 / 308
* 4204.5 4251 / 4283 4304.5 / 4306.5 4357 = 0.3 angstrom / 297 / 322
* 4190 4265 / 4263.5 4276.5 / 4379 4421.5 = -0.2 angstrom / 304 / 307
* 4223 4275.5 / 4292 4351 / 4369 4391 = -1.9 angstrom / 305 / 315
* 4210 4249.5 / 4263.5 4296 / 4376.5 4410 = -1.0 angstrom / 295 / 309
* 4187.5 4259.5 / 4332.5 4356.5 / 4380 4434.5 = -1.1 angstrom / 303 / 306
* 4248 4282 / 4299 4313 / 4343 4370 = -0.1 angstrom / 312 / 314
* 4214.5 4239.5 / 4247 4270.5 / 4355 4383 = -1.3 angstrom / 292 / 315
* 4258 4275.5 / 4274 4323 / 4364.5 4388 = -0.3 angstrom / 311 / 316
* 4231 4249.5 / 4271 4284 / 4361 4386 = -0.2 angstrom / 300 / 316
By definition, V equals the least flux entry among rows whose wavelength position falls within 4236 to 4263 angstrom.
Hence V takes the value 291.7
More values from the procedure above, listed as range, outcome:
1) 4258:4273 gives 304.5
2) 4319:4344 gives 317.5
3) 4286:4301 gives 300.8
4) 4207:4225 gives 283.1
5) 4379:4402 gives 293.5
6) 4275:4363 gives 300.7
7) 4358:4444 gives 292.5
